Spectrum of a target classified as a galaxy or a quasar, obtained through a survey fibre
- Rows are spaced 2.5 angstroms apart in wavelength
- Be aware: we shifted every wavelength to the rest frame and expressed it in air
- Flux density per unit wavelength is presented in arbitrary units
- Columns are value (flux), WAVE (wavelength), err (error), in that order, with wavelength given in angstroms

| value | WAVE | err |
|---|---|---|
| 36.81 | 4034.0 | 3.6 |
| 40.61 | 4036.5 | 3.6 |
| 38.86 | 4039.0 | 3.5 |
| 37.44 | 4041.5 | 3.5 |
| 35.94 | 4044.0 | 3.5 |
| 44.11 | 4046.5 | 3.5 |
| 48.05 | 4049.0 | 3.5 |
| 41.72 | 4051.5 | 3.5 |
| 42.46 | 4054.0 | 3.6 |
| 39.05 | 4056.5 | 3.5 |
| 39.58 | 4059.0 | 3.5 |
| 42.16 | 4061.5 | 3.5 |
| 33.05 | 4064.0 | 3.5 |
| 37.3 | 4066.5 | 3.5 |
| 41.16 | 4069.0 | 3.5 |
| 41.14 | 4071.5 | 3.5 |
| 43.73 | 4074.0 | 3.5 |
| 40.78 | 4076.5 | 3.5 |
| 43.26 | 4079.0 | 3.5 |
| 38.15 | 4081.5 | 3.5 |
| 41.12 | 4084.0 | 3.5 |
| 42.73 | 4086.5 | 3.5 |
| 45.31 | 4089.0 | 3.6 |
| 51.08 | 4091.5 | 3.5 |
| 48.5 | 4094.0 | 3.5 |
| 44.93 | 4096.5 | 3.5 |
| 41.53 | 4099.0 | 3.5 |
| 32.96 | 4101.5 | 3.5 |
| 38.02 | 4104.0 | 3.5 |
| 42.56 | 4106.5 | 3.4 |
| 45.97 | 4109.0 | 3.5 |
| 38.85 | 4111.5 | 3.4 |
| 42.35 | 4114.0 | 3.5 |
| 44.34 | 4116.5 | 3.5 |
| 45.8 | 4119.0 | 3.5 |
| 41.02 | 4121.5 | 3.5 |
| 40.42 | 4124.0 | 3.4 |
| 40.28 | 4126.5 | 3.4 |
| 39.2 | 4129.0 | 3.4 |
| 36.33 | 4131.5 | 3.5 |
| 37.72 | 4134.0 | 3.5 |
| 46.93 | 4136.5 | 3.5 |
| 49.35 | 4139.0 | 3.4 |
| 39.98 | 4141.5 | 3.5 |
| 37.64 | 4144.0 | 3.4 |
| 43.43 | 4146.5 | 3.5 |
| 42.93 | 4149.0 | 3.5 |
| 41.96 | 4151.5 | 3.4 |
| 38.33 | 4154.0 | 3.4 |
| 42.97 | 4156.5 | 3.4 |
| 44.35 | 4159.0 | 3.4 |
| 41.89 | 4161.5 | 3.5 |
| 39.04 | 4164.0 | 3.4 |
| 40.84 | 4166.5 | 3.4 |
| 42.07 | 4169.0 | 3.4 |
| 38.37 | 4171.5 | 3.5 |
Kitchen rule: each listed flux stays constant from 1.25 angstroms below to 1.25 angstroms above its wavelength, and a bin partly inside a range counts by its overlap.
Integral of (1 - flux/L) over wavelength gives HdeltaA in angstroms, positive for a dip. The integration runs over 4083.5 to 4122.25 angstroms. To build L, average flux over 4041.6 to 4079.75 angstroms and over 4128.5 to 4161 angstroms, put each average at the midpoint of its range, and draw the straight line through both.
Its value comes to -1.7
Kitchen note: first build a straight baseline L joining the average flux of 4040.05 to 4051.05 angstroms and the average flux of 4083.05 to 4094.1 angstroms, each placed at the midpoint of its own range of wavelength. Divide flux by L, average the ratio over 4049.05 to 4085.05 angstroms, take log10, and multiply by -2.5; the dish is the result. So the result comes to 0.07 mag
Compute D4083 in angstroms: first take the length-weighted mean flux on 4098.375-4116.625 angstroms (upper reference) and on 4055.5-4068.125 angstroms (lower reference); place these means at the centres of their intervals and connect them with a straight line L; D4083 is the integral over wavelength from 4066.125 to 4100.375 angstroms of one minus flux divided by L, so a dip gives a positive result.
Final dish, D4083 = -3.2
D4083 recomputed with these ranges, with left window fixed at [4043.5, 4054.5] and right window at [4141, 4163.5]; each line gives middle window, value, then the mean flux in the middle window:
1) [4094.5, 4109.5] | 0.4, 41.1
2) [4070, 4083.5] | 0.4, 41.4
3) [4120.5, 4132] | 0.6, 39.6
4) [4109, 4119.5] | -0.3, 43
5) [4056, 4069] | 1.3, 38.5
